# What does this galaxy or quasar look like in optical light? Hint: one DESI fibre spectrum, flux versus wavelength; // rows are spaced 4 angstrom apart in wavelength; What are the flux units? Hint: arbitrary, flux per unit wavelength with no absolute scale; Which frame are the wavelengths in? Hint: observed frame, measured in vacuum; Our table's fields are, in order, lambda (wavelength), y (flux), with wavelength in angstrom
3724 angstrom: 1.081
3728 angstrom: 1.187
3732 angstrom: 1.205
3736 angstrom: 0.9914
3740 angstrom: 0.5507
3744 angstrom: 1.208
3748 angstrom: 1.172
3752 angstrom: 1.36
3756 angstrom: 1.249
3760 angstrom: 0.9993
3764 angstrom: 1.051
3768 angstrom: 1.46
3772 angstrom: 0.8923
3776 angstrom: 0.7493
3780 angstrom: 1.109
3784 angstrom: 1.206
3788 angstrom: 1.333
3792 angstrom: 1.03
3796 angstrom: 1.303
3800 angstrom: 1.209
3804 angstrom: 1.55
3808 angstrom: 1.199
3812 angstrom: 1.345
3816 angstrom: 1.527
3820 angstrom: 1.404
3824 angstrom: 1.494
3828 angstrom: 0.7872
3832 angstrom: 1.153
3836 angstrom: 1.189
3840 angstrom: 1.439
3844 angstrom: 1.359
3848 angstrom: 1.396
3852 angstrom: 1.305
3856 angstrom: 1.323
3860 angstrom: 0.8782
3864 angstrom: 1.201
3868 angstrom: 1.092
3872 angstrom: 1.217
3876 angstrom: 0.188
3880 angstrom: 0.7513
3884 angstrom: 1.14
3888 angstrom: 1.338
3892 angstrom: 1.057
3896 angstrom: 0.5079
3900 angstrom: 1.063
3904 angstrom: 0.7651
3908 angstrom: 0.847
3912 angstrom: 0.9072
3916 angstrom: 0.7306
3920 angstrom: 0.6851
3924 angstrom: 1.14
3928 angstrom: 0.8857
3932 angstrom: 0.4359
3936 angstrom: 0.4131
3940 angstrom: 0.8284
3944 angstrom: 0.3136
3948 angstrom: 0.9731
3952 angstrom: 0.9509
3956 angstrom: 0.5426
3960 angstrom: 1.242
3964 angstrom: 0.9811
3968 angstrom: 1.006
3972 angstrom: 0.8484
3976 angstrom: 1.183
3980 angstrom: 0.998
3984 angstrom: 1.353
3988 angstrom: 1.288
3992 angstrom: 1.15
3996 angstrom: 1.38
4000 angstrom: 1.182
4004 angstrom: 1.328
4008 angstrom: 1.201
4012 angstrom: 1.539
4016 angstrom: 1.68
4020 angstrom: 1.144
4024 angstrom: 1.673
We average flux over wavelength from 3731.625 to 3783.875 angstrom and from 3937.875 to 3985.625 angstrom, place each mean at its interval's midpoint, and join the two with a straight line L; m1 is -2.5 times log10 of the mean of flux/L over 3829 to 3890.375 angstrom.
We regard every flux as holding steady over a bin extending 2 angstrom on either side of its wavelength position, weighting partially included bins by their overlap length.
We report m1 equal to -0.12 mag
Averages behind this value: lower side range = 1.08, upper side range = 0.93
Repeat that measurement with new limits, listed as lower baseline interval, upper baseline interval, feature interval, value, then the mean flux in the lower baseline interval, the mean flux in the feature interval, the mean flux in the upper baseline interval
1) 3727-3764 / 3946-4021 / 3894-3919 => 0.384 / 1.1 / 0.799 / 1.16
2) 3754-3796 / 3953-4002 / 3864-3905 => 0.187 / 1.12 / 0.93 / 1.09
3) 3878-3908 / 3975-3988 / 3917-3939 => 0.399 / 0.939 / 0.718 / 1.19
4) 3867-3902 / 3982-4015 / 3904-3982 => 0.323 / 0.924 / 0.836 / 1.31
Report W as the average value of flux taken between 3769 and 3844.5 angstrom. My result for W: 1.23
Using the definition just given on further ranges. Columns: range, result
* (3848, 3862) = 1.2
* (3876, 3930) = 0.882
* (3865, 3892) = 0.971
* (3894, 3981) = 0.828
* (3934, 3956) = 0.682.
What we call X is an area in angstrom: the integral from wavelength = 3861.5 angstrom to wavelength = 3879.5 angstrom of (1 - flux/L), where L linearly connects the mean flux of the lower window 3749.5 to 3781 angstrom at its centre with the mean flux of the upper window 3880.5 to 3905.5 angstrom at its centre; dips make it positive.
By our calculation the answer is 1.6 angstrom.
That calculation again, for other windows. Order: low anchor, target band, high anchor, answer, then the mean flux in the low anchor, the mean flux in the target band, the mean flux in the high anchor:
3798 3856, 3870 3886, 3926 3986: 4.37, 1.31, 0.824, 0.864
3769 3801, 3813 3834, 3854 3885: -4.58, 1.11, 1.28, 0.968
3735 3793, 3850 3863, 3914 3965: -3.44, 1.09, 1.17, 0.775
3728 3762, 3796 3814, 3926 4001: -4.58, 1.1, 1.32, 0.942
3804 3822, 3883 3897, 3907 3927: -0.46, 1.39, 1.04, 0.864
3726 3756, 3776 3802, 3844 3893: -1.54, 1.11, 1.16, 1.09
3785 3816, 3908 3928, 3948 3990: 4.45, 1.29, 0.866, 1.04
